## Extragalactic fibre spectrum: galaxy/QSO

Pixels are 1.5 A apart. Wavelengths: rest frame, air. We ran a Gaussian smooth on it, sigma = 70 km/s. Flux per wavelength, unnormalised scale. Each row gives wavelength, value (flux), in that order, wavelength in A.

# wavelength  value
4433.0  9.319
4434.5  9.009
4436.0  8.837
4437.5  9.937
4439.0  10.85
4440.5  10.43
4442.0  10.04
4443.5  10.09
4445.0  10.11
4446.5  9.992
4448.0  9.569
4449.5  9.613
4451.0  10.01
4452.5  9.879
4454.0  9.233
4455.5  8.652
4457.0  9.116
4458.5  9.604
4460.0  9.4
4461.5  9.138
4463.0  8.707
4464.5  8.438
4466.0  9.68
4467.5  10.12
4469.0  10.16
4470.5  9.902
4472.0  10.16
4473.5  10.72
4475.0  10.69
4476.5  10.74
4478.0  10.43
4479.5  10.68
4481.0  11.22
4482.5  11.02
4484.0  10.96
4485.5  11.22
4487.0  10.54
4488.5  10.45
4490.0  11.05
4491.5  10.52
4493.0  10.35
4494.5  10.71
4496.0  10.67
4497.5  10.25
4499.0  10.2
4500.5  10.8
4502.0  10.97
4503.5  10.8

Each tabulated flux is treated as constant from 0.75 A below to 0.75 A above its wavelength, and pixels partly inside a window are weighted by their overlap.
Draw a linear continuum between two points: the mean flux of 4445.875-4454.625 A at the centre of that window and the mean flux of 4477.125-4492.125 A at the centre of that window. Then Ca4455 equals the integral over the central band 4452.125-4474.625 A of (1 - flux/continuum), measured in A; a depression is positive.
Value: 1.3 A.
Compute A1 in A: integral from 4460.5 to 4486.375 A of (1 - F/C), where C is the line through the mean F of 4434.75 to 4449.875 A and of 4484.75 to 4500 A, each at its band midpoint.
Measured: 0.3 A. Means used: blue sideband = 9.92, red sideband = 10.6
